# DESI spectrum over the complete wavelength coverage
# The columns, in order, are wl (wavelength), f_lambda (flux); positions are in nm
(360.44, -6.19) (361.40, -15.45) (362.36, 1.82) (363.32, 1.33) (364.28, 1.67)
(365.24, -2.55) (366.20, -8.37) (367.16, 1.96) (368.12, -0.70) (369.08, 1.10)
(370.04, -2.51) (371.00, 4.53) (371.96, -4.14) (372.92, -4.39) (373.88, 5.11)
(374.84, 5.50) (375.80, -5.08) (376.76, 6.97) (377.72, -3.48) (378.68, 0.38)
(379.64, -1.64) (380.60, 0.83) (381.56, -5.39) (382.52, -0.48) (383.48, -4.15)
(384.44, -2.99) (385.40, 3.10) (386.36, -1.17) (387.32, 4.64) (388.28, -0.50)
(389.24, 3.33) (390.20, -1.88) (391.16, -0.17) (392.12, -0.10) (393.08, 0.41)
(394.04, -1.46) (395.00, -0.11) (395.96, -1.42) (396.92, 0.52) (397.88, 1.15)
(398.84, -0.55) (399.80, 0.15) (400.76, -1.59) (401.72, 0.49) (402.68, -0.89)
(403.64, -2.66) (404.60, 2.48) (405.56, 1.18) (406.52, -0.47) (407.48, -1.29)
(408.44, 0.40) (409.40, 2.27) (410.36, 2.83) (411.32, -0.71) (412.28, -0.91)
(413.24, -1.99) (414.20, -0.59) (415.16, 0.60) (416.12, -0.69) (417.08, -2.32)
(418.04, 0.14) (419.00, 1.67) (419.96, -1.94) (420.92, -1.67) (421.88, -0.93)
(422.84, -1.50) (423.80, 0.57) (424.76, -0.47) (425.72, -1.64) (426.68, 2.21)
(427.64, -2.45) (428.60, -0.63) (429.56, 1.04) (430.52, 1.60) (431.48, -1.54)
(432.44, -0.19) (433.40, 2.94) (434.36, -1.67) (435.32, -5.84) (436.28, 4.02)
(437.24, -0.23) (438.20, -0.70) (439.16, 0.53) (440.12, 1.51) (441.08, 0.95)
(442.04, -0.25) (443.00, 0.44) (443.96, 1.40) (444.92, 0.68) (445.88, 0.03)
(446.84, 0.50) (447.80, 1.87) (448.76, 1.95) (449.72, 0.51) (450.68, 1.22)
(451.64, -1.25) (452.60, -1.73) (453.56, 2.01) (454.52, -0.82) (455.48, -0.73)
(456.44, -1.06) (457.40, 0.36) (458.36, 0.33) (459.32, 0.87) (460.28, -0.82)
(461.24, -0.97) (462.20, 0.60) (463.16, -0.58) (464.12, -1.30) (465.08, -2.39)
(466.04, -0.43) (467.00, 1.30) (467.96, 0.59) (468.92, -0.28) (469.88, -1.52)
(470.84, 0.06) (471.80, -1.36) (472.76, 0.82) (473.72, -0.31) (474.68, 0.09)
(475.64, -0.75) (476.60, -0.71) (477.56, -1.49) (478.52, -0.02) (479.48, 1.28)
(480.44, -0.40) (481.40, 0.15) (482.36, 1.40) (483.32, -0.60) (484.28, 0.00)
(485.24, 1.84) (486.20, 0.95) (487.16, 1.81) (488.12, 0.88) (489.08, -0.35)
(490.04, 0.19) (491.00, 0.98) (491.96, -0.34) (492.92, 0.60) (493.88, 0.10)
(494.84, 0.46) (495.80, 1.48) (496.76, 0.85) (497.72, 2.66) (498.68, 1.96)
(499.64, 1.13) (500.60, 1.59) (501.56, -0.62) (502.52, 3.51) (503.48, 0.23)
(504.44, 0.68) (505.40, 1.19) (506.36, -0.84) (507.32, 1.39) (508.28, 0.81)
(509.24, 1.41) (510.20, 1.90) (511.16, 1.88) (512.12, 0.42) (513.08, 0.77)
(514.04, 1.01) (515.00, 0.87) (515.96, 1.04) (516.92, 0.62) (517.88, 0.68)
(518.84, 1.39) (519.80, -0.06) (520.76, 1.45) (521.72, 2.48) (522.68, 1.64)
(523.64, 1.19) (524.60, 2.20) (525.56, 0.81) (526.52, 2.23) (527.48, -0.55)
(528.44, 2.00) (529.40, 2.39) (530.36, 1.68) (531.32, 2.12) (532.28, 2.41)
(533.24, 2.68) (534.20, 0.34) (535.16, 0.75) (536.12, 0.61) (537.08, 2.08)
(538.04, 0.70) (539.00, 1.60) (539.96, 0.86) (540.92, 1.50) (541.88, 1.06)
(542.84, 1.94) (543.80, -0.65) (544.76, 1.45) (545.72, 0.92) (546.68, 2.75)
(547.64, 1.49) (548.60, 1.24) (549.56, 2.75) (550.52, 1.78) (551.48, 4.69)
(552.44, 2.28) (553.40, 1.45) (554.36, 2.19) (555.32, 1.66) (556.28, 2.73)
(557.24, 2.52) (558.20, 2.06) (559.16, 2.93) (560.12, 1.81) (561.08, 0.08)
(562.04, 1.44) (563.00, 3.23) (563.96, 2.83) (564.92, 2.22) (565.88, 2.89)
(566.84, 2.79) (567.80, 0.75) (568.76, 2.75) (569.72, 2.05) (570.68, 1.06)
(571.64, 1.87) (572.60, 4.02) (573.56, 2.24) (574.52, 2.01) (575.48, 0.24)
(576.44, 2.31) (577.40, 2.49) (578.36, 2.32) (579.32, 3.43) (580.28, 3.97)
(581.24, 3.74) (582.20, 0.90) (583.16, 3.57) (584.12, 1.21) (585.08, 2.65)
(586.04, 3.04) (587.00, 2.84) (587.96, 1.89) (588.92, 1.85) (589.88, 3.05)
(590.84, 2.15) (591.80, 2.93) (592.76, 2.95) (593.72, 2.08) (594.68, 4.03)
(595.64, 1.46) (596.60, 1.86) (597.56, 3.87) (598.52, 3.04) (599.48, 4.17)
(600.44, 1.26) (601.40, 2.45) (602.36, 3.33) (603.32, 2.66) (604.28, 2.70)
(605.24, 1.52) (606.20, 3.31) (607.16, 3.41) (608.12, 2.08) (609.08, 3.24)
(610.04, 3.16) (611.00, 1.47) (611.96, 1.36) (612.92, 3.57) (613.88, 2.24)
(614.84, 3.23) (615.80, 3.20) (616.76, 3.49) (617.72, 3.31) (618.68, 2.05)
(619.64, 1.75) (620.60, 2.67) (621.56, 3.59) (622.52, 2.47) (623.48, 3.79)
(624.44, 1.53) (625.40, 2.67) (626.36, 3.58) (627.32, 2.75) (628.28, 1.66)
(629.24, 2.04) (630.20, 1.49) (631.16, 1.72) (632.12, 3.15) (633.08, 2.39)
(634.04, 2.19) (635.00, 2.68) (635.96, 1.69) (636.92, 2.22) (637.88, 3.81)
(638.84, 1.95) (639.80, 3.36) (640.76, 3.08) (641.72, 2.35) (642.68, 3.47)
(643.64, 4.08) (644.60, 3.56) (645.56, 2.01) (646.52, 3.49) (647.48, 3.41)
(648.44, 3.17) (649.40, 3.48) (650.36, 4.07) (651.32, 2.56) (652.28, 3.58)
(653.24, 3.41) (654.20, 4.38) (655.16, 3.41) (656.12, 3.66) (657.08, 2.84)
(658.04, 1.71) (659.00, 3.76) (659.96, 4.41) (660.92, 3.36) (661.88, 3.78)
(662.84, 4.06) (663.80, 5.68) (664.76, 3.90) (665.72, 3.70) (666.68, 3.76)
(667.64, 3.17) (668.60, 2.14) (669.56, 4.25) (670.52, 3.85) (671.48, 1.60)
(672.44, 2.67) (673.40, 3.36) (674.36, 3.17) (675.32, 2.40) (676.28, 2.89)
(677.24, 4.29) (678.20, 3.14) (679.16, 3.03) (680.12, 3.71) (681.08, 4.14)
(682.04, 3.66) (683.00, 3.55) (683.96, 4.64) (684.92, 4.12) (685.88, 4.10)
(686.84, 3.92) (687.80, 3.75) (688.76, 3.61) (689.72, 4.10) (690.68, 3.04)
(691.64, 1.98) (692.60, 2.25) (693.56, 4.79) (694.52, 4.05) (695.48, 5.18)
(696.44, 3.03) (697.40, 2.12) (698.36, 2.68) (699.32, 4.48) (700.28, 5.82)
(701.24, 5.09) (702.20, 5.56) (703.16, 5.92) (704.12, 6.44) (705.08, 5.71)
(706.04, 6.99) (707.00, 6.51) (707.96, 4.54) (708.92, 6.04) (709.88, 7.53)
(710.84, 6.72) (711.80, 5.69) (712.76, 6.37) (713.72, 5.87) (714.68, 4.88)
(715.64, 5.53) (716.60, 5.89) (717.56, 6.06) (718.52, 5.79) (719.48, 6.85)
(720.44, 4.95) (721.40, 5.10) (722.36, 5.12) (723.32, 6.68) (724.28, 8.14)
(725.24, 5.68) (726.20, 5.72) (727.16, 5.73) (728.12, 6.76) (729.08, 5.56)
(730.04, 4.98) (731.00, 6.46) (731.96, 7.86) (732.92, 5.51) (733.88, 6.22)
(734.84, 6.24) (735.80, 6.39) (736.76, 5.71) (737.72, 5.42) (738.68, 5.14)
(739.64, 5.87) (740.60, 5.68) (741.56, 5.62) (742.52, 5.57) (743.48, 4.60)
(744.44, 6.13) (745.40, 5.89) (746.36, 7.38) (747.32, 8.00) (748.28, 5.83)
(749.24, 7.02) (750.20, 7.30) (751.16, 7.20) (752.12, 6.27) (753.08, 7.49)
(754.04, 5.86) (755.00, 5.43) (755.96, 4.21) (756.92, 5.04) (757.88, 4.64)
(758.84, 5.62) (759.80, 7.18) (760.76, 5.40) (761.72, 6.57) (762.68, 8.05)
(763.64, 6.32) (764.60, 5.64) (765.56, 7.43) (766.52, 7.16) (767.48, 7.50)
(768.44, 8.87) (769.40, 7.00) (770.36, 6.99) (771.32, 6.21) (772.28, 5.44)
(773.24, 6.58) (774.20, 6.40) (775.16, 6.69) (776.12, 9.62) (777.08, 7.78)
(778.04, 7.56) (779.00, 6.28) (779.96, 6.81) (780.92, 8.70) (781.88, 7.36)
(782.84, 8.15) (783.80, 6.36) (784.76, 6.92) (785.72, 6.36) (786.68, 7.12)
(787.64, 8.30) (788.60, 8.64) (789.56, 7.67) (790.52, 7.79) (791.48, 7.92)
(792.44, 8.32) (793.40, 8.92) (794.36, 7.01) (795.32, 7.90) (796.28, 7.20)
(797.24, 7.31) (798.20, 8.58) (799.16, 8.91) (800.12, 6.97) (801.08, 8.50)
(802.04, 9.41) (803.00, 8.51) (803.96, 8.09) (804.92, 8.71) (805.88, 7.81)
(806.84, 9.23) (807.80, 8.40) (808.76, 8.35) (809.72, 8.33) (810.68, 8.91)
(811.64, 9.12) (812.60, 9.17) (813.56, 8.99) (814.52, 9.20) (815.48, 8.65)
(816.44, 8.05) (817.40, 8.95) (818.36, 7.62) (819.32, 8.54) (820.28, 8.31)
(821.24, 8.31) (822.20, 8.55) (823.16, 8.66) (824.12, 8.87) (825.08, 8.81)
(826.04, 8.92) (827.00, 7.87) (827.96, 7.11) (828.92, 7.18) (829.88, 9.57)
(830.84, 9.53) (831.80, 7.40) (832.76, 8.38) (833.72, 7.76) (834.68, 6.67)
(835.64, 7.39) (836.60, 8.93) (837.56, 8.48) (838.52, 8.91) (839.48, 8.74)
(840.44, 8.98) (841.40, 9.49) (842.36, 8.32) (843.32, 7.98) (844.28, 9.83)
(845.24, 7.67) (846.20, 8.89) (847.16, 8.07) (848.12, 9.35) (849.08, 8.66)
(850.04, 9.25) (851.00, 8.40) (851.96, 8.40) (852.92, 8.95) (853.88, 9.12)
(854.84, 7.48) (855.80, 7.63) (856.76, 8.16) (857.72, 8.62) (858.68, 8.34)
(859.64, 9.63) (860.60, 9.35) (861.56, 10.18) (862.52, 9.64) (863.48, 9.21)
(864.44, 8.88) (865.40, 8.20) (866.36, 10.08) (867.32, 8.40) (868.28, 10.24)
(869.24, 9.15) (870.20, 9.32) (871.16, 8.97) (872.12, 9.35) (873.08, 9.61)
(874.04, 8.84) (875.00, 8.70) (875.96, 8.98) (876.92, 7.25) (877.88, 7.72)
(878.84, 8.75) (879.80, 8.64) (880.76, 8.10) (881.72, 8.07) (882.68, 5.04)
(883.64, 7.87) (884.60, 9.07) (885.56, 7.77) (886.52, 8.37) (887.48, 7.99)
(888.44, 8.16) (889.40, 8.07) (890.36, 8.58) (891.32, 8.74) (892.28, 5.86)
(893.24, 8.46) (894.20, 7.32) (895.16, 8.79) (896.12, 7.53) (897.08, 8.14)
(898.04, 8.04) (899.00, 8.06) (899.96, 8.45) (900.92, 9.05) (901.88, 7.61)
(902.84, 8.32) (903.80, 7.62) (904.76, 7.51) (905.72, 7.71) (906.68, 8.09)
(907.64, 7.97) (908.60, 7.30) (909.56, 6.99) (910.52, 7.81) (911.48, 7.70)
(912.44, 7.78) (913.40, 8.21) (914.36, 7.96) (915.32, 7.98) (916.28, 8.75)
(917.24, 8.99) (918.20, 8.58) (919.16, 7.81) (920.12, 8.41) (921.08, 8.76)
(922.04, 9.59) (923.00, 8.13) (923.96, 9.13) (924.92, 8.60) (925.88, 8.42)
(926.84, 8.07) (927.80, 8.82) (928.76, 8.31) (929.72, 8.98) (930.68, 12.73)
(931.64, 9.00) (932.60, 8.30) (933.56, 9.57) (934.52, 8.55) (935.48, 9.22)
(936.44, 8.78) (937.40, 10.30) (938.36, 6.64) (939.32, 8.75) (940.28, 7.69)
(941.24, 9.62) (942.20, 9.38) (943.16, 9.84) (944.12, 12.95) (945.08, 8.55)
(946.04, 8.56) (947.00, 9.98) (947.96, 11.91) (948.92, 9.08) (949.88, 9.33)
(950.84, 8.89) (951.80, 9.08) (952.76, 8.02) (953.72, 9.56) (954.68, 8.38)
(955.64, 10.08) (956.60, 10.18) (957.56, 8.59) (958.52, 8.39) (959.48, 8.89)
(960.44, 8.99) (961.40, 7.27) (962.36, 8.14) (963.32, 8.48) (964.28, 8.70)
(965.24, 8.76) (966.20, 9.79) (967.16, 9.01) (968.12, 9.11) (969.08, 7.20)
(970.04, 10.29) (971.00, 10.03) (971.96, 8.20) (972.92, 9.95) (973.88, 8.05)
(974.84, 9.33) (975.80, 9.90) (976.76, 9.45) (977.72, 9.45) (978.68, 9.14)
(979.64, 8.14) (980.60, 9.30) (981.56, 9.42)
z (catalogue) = 0.758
